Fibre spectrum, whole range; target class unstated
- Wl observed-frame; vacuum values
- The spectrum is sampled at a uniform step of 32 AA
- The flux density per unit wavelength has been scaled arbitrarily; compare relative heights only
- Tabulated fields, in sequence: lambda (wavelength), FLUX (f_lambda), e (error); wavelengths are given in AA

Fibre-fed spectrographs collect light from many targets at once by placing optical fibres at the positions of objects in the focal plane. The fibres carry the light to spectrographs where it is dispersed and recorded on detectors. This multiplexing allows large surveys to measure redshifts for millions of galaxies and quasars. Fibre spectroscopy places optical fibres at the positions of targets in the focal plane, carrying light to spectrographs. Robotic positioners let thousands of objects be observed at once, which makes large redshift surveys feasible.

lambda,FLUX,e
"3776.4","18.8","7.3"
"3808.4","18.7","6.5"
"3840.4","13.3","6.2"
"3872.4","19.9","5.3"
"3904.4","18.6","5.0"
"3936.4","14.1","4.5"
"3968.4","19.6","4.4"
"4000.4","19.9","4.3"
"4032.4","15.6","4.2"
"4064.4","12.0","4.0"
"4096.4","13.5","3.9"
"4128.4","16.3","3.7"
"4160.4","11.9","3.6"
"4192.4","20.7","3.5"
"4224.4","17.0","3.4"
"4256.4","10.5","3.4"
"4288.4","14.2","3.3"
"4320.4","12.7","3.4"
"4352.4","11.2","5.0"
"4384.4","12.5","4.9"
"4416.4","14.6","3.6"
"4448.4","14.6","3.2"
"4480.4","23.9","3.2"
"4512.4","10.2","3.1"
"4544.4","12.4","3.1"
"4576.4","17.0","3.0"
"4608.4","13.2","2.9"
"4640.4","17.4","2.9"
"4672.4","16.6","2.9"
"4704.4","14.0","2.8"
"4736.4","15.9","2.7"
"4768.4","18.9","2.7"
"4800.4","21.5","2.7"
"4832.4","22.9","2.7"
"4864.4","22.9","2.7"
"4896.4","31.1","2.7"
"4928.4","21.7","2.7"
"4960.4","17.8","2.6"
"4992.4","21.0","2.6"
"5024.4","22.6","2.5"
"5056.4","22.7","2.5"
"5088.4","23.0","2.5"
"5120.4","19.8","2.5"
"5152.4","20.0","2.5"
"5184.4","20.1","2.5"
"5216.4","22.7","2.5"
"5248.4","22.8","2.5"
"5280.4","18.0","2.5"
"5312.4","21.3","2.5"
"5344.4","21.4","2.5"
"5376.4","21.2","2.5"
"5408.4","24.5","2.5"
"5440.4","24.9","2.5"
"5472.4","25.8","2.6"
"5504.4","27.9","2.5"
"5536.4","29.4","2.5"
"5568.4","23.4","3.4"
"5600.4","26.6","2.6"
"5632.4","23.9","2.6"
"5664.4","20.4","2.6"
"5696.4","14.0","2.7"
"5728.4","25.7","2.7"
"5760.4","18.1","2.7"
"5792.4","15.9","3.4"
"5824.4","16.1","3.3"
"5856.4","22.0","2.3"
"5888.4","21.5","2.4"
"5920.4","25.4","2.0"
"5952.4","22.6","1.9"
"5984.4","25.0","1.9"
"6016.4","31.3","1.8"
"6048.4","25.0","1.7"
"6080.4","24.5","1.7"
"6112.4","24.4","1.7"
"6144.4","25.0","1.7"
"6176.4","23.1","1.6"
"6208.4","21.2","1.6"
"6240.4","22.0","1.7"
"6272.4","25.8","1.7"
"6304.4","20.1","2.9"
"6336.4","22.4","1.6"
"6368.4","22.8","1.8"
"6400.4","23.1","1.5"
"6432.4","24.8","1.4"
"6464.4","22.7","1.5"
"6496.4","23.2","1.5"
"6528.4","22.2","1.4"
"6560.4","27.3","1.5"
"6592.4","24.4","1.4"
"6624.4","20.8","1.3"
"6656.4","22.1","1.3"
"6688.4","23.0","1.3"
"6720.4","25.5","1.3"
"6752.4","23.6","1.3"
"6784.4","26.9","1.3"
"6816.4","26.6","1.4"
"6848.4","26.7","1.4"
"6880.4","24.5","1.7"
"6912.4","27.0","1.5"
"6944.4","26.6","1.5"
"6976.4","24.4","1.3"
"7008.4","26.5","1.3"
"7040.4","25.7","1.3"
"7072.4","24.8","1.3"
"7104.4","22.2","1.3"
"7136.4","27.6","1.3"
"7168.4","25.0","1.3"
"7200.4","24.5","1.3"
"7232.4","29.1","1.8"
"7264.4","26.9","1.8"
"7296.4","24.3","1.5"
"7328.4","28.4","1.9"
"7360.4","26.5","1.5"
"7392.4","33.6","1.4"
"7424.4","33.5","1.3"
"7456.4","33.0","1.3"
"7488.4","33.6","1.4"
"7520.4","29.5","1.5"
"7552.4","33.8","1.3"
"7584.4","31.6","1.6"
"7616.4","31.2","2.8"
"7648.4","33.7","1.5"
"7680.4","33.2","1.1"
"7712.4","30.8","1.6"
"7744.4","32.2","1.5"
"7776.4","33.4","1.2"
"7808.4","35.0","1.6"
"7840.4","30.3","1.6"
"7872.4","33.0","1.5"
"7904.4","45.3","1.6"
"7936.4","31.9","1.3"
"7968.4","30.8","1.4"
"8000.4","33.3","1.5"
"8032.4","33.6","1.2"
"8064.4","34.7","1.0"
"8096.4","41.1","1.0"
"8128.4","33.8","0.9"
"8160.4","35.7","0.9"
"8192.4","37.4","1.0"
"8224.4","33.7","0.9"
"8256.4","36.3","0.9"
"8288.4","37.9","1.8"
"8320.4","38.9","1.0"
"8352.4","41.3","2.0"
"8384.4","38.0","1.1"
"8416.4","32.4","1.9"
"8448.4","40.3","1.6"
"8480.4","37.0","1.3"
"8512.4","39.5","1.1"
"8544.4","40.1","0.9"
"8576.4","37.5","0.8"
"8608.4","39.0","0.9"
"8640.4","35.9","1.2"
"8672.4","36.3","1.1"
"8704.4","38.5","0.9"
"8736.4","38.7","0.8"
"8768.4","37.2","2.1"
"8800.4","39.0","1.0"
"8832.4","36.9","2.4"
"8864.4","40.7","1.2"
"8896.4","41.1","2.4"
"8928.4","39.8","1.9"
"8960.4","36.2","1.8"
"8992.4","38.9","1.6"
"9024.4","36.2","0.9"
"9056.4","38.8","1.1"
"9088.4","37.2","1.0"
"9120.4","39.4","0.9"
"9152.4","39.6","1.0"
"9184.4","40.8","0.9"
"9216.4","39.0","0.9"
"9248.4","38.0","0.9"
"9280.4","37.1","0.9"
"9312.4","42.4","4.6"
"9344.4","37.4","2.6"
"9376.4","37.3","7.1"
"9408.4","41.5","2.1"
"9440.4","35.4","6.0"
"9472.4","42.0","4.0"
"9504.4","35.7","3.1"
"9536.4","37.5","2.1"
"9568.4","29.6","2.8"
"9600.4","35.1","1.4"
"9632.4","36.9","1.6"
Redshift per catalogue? 0.203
